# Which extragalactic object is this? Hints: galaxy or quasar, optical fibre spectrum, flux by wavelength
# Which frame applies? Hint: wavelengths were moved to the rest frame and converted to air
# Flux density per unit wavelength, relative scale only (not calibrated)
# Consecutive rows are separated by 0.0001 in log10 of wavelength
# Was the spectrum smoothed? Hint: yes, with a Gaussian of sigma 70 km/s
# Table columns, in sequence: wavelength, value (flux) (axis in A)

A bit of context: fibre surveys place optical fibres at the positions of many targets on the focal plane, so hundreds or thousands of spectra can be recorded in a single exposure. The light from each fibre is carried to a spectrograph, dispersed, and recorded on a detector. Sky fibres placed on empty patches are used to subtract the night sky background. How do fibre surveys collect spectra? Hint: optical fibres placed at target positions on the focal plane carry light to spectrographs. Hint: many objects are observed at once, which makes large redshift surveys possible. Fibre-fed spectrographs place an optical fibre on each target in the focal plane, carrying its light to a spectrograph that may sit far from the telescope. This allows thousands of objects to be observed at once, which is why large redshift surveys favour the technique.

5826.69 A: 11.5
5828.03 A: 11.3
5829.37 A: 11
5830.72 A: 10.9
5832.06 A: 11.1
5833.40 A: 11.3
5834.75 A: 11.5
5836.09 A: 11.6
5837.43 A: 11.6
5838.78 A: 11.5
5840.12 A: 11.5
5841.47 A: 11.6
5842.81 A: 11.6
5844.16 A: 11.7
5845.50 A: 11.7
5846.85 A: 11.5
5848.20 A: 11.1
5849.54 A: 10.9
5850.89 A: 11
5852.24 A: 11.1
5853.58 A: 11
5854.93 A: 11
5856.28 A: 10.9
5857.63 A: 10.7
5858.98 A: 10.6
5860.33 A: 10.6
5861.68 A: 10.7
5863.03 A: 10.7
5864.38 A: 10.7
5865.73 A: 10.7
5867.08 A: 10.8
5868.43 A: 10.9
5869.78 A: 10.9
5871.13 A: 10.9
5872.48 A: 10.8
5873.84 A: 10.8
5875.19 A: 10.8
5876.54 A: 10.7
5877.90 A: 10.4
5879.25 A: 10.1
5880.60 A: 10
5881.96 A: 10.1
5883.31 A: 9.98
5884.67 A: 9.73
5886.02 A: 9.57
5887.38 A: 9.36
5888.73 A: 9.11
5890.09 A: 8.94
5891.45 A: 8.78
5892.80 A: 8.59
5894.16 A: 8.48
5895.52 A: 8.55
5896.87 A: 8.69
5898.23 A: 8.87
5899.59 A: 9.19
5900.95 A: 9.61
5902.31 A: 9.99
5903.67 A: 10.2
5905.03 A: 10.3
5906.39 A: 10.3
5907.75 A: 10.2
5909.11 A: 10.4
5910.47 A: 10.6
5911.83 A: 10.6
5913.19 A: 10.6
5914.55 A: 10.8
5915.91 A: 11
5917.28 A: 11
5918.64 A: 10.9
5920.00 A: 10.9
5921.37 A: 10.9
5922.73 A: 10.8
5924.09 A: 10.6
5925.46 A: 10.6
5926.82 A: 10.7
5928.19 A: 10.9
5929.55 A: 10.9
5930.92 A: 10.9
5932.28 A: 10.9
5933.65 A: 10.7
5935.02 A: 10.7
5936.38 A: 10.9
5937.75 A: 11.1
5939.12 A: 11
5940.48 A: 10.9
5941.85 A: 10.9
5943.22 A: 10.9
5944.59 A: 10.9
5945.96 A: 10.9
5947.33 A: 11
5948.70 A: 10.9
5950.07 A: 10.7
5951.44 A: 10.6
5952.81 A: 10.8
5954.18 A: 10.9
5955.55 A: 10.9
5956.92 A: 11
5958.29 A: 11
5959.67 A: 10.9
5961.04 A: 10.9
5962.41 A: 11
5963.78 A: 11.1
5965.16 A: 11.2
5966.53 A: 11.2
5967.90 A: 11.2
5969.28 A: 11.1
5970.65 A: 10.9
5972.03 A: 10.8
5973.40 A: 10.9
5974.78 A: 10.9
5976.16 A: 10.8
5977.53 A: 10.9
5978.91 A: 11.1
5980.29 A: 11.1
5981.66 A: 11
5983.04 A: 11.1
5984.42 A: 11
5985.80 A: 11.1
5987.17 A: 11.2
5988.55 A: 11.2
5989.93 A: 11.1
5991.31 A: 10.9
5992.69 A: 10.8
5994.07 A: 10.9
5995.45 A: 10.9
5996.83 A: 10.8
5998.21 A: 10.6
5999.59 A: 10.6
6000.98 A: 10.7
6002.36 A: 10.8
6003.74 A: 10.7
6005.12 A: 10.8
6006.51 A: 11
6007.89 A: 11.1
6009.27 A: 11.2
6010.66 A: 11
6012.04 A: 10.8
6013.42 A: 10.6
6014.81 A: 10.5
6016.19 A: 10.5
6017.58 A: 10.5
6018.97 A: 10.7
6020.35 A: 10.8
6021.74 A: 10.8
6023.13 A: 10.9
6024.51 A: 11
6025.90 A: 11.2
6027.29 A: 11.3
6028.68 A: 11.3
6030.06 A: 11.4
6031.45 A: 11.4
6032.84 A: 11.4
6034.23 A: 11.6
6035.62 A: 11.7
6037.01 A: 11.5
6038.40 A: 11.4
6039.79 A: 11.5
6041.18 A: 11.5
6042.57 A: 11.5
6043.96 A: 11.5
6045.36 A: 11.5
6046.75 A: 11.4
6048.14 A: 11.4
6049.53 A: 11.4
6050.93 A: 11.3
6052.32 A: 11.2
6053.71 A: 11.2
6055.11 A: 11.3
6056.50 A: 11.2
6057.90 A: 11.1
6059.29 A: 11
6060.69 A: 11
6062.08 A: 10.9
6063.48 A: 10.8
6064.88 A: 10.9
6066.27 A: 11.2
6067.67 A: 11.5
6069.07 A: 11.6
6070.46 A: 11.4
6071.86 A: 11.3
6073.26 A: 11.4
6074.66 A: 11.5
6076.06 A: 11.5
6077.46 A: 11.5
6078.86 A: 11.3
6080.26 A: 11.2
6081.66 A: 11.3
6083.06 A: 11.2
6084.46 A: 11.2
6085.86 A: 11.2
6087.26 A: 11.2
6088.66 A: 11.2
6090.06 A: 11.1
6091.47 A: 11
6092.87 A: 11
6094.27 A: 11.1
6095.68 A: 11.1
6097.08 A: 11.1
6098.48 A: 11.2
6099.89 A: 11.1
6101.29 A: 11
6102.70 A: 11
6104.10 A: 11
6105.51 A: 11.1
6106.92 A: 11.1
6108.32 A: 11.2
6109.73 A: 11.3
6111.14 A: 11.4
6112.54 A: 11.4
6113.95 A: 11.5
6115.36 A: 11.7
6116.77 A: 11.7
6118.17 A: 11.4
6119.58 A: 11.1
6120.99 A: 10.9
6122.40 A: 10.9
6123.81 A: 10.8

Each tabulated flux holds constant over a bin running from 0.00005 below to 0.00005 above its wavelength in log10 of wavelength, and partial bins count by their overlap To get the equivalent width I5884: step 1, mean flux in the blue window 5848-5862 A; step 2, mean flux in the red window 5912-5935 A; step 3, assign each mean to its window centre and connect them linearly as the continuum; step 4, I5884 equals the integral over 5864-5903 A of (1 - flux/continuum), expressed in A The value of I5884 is 3.6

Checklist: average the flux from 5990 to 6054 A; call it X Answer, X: 11.1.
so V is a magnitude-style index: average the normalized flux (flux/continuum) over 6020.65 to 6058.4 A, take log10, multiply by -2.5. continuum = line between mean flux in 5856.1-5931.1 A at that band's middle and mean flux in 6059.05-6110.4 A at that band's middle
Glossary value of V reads -0.035 mag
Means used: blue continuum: 10.2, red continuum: 11.2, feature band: 11.3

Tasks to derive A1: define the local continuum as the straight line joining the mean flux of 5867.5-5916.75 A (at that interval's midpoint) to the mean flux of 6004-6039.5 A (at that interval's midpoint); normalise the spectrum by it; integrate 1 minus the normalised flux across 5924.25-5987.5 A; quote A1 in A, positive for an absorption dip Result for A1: -2.6 A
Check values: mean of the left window 9.97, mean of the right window 11.1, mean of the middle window 10.9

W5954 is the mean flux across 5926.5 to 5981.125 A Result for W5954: 10.9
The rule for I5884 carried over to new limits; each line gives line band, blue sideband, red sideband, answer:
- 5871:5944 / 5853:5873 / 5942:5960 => 3.9 A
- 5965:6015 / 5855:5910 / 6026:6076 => -0.3 A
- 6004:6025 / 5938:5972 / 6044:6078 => 0.6 A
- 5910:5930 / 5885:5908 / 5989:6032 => -2.4 A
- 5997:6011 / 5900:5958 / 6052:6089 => 0.2 A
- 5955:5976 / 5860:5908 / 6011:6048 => -0.7 A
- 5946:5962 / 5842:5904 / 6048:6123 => -0.4 A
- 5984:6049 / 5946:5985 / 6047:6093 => 0.2 A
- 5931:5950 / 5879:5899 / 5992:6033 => -1.8 A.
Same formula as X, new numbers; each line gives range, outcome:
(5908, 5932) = 10.8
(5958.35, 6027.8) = 10.9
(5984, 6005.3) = 10.9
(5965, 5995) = 11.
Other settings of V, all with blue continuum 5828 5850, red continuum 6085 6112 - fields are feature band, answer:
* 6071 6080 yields -0.02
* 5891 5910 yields 0.19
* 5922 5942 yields 0.04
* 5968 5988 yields 0.02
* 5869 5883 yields 0.08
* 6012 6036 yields 0.02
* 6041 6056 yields -0.02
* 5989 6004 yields 0.04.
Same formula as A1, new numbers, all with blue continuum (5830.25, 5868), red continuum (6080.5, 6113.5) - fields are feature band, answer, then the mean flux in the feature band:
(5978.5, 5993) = 0.1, 11.1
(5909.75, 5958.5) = 1.3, 10.8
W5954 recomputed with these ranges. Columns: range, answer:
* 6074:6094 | 11.2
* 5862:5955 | 10.4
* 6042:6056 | 11.4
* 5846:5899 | 10.2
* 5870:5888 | 10.3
